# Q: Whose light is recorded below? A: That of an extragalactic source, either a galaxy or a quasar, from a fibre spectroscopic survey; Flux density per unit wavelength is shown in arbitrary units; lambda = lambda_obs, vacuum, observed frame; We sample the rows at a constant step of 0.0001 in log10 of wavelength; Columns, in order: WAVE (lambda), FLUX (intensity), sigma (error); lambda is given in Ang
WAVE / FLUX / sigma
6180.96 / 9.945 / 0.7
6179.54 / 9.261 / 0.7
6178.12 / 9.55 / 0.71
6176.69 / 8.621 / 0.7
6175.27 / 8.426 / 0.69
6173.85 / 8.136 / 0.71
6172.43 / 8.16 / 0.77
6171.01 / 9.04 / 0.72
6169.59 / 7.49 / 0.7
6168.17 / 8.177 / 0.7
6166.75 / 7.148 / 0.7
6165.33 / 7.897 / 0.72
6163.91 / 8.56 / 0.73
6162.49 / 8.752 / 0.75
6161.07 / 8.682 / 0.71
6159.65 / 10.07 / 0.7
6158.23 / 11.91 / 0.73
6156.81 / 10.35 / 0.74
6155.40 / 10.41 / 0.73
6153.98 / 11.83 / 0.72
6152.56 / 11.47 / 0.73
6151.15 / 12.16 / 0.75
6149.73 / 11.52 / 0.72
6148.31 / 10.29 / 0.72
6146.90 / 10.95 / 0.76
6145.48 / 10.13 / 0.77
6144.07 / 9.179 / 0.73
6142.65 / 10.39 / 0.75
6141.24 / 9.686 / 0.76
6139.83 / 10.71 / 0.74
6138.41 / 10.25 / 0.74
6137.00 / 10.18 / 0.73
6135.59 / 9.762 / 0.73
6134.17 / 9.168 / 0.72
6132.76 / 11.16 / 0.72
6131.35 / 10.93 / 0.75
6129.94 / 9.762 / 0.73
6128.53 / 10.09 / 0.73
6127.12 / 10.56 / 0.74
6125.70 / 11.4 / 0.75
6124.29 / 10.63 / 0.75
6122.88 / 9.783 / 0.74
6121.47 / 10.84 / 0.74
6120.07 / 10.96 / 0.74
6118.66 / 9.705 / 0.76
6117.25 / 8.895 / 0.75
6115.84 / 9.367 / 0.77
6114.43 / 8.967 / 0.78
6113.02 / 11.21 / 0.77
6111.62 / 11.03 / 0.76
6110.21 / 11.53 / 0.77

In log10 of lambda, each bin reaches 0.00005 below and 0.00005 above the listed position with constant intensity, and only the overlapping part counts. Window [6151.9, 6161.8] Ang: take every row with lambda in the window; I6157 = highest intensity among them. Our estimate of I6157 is 11.91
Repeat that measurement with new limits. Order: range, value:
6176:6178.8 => 9.55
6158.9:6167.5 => 10.07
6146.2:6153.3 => 12.16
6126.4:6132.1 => 10.93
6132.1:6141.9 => 11.16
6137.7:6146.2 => 10.71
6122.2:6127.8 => 11.4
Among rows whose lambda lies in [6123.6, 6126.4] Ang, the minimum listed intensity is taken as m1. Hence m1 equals 10.63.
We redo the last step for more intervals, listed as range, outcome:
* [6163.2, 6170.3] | 7.148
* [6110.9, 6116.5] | 8.967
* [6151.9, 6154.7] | 11.47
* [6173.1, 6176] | 8.136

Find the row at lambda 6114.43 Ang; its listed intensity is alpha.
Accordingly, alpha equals 8.967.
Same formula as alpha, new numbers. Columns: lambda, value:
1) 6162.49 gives 8.752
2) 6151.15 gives 12.16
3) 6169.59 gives 7.49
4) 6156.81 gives 10.35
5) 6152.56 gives 11.47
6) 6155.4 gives 10.41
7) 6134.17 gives 9.168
